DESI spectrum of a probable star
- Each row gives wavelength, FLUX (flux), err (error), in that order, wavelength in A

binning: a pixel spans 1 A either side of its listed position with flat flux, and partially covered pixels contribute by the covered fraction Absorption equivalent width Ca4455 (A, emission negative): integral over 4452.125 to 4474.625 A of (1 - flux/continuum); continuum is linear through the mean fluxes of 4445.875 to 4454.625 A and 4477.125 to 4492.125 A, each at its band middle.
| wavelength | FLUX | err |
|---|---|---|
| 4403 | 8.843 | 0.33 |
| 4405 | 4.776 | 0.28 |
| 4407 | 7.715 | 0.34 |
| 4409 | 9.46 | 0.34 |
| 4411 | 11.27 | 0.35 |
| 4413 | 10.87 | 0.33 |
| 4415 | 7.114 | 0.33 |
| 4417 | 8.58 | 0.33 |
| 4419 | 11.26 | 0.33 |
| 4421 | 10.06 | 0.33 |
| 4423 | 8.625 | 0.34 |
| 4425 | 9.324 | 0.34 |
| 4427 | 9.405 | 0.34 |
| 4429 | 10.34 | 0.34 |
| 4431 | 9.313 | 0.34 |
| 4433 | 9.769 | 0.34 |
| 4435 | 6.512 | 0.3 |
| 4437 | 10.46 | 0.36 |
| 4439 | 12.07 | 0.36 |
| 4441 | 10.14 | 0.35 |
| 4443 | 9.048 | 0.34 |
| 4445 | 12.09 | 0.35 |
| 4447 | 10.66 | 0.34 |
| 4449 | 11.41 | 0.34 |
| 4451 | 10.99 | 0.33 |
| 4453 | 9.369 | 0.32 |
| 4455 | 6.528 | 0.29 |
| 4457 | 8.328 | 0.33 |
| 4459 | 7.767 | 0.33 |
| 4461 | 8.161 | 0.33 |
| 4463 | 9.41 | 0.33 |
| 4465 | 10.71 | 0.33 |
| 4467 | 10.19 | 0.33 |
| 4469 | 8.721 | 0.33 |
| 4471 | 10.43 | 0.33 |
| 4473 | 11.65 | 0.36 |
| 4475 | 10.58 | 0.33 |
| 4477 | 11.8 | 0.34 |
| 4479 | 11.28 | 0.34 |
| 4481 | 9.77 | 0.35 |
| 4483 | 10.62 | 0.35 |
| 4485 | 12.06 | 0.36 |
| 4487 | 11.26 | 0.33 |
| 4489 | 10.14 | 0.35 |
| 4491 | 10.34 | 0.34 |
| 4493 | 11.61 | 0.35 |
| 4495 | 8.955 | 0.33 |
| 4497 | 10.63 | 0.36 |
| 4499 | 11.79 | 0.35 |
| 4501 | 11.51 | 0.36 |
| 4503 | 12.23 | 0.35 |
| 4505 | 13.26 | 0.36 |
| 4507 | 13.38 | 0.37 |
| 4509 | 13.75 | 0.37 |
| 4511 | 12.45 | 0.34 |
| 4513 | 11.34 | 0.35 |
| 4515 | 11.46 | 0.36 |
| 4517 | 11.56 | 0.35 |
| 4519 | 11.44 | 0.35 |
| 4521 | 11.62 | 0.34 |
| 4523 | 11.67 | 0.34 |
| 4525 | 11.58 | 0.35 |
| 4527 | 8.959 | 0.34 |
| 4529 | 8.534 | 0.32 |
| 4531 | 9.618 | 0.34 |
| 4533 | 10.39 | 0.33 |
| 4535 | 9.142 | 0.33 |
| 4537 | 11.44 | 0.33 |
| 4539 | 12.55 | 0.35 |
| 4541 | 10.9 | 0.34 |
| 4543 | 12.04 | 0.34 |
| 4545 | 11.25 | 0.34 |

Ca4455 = 2.8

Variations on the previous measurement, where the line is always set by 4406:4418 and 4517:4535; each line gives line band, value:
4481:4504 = -2.0 A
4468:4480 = -1.1 A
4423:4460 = -0.4 A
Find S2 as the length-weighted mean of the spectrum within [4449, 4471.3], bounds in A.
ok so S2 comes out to 9.21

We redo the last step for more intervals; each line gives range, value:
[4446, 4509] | 10.6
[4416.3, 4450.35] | 9.97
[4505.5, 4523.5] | 12.1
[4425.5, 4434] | 9.68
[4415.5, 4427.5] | 9.45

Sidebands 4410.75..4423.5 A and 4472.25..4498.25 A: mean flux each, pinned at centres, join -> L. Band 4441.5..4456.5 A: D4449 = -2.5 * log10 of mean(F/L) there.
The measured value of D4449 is 0.02 mag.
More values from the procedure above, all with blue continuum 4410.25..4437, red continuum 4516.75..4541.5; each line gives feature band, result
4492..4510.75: -0.15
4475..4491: -0.08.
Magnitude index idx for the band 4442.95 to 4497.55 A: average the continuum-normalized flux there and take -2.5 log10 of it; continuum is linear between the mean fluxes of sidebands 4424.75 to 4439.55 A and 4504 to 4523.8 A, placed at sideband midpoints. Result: 0.06 mag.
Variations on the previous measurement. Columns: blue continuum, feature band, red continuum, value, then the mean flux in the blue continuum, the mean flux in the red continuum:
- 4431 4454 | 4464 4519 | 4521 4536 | -0.113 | 10.2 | 10.1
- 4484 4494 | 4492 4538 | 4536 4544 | 0.016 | 11.1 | 11.7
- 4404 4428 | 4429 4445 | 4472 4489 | -0.012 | 9.04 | 11.1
